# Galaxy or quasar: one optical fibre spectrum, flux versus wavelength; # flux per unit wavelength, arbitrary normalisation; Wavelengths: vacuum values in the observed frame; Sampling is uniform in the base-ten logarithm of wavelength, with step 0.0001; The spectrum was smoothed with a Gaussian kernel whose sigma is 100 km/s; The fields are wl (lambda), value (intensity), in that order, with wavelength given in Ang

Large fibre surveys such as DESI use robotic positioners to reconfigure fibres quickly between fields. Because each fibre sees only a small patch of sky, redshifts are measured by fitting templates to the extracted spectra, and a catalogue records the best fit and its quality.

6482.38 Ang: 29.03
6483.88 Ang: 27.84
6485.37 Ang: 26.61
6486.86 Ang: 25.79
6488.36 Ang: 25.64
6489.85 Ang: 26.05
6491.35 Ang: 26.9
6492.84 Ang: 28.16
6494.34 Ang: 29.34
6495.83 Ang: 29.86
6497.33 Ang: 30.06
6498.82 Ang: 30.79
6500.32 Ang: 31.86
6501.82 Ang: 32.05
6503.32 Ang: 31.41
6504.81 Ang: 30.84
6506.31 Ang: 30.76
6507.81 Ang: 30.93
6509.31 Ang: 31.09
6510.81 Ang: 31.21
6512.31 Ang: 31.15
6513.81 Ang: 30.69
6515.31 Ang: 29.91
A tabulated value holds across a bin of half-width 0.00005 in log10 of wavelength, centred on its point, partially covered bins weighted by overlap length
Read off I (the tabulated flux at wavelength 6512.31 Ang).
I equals 31.15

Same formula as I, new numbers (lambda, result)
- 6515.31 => 29.91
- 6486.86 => 25.79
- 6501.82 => 32.05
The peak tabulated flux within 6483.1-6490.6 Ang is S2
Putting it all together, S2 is 27.84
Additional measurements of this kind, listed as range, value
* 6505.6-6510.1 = 31.09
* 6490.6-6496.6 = 29.86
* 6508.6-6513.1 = 31.21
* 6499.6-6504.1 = 32.05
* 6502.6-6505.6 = 31.41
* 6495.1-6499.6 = 30.79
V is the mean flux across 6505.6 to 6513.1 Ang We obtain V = 31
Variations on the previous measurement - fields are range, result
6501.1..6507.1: 31.3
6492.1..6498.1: 29.4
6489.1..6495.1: 27.6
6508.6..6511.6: 31.1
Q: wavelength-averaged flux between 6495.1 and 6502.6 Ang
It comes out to 30.9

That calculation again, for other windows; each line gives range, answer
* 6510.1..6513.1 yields 31.2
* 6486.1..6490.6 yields 25.8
